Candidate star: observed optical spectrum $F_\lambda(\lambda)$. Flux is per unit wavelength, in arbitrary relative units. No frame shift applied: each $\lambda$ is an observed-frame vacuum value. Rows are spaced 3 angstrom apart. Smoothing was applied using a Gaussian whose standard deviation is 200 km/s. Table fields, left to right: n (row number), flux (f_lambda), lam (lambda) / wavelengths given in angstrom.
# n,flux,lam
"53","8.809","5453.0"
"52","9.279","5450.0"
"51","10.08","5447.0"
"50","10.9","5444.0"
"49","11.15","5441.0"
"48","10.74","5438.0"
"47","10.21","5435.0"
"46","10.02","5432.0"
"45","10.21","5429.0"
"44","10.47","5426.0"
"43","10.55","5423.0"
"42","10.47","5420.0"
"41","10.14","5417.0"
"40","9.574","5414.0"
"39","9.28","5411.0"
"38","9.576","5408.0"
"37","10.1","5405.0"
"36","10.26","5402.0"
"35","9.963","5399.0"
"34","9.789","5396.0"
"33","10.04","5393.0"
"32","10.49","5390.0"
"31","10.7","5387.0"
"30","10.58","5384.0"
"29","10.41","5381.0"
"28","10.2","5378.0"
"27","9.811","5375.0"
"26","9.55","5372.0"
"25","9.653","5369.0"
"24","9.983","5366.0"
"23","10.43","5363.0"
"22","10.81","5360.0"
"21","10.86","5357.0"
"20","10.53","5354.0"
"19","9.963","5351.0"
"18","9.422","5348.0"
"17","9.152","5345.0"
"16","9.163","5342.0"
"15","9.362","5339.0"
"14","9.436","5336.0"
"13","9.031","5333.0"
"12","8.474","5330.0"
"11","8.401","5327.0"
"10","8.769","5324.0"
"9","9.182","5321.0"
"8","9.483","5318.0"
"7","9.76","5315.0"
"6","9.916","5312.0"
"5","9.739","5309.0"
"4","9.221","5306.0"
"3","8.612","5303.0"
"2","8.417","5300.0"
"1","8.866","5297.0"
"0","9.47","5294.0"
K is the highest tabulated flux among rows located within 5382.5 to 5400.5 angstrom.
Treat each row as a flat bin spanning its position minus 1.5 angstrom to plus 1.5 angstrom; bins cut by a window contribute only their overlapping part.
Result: 10.7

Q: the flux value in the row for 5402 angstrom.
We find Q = 10.26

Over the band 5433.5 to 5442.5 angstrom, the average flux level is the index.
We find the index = 10.7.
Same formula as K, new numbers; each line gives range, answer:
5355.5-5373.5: 10.86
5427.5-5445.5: 11.15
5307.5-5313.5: 9.916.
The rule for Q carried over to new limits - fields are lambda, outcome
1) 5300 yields 8.417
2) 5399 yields 9.963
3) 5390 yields 10.49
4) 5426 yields 10.47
